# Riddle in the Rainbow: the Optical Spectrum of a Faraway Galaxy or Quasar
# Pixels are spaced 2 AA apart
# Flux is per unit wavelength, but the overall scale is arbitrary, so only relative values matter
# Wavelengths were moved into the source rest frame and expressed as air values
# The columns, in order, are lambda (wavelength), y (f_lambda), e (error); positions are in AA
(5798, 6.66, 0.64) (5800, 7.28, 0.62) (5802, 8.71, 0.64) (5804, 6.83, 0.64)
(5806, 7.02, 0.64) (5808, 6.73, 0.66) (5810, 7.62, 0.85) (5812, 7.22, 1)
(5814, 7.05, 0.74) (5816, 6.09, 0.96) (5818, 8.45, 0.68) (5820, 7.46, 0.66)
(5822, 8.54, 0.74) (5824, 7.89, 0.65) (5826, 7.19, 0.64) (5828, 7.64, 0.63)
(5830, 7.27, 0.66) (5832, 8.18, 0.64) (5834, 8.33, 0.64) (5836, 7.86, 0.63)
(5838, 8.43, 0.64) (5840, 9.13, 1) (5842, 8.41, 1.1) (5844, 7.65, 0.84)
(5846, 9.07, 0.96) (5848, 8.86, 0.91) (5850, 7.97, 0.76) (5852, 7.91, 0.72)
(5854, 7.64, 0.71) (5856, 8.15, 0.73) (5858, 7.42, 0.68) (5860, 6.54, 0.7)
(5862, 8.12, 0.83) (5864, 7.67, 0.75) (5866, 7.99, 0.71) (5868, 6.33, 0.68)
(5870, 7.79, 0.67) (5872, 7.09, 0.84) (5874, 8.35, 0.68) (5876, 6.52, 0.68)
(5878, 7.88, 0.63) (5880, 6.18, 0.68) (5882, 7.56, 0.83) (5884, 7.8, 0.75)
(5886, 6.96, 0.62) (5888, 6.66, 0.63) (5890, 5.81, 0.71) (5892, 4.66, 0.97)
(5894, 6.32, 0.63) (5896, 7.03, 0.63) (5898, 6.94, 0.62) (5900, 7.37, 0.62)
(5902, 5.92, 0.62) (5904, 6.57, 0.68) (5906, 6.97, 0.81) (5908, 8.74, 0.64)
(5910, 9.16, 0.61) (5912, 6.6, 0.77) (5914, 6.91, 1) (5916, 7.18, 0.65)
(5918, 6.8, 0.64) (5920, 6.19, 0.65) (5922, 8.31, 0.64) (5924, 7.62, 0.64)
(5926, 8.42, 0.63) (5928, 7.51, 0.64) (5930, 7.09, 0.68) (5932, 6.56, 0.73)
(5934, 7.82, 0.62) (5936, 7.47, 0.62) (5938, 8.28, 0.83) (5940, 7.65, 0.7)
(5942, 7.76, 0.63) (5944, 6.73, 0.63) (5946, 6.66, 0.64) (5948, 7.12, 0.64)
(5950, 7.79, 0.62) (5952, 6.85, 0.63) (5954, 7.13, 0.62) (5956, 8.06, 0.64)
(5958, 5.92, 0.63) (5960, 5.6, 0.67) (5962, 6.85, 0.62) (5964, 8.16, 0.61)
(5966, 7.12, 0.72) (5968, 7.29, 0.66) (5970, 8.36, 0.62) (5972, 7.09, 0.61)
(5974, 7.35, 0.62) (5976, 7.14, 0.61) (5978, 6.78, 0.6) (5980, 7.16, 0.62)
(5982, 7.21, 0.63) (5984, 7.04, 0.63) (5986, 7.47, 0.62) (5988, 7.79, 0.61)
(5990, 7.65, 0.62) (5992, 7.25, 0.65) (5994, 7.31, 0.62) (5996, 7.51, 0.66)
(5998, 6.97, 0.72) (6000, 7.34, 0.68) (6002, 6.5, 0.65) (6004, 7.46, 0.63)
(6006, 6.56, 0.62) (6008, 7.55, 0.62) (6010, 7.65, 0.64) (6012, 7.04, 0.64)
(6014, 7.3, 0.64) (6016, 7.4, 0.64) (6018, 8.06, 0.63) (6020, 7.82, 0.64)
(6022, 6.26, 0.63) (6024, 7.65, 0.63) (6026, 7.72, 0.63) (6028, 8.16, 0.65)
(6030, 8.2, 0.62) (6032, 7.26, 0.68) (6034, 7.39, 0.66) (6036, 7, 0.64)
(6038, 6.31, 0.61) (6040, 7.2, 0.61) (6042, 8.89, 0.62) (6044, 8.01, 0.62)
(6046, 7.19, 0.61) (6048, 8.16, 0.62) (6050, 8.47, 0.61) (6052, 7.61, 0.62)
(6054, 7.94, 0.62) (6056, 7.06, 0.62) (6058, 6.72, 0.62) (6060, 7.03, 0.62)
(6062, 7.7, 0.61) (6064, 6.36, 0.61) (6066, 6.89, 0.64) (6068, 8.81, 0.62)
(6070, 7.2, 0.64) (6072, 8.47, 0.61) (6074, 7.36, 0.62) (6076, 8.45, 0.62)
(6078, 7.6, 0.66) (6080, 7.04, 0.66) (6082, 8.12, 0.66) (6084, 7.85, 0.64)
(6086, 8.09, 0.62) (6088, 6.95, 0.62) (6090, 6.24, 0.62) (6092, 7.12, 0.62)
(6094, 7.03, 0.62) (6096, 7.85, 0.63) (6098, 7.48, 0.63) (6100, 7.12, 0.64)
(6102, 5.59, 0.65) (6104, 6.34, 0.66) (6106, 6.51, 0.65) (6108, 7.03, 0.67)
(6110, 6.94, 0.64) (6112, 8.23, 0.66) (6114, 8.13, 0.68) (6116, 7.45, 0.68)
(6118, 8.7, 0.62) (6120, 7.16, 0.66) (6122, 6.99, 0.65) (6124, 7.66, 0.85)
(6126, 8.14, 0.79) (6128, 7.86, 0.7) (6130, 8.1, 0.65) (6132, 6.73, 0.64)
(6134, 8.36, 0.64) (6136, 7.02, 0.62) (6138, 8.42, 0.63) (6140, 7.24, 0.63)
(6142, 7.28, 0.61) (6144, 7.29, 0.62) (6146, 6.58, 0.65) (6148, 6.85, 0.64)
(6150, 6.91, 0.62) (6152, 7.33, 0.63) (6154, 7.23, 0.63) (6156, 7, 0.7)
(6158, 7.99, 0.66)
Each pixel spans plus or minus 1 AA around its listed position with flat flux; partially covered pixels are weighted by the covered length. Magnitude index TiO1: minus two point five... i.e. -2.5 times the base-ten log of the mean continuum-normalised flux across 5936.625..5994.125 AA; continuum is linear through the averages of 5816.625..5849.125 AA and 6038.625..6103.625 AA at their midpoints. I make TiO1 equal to 0.07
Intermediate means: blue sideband 8.12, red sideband 7.47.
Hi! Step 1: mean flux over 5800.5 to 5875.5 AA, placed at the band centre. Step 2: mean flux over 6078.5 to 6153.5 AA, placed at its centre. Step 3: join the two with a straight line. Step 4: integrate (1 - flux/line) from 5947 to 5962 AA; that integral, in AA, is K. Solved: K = 1.3 AA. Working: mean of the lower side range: 7.73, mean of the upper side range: 7.34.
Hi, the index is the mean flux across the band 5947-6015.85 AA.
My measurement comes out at 7.22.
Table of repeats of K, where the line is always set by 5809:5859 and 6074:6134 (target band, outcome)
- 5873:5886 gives 0.78 AA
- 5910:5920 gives 0.93 AA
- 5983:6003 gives 0.86 AA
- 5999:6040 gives 1.28 AA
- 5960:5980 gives 1.05 AA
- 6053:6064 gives 0.42 AA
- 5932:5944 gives 0.17 AA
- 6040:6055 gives -0.94 AA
